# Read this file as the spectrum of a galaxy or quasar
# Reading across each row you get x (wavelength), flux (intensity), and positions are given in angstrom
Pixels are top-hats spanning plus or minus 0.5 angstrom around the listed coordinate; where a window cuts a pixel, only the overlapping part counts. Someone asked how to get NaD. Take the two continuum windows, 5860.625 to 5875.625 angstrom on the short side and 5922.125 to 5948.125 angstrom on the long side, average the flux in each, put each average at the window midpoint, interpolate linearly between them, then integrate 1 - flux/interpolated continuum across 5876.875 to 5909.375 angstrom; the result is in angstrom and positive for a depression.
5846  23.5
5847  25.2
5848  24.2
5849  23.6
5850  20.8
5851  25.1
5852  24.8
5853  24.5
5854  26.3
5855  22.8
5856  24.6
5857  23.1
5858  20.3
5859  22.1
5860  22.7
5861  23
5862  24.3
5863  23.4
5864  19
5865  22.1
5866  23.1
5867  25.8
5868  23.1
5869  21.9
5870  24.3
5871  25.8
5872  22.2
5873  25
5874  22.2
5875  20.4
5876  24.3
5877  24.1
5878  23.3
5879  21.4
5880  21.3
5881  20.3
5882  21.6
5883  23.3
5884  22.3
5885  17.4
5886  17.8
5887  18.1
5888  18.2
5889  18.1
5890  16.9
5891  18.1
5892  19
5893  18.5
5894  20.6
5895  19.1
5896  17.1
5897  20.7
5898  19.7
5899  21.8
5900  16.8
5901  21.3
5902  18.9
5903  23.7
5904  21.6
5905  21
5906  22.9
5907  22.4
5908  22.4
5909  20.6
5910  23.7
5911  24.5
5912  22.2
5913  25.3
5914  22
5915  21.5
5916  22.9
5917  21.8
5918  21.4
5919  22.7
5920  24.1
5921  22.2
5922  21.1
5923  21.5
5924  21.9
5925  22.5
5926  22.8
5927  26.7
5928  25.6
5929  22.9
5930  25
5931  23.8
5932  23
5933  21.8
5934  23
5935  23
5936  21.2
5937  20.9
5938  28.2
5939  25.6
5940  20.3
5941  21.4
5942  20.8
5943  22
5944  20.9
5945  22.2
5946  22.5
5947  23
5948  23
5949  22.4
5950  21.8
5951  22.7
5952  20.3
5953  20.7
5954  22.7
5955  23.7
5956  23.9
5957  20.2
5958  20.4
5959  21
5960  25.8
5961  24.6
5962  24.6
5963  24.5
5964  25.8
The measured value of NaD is 3.8 angstrom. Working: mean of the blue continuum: 23.1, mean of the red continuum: 22.9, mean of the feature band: 20.3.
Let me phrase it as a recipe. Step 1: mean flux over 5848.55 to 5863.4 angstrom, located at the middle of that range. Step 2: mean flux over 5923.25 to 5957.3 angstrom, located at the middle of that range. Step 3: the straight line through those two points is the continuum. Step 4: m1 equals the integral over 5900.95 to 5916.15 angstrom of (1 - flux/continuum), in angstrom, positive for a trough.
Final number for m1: 0.44 angstrom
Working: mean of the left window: 23.4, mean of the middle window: 22.3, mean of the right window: 22.7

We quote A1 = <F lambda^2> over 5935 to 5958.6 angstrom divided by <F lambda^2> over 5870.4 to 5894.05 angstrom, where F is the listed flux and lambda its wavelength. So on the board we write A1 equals 1.1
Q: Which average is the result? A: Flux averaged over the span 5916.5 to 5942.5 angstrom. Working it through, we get 22.9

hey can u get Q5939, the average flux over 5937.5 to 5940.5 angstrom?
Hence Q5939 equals 24.7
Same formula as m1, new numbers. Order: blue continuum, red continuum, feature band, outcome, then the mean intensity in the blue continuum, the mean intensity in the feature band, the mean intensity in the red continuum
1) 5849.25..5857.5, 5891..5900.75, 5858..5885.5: -0.8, 24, 22.5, 19.2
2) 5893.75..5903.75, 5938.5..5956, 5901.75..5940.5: -3.3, 20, 22.8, 22.2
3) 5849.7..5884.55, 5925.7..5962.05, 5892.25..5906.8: 1.7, 23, 20.3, 22.8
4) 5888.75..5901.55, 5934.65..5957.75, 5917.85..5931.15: -1.4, 19.1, 23.2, 22.3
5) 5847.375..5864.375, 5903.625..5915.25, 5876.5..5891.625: 1.8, 23.3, 20.1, 22.5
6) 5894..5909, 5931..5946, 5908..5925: -0.8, 20.7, 22.5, 22.5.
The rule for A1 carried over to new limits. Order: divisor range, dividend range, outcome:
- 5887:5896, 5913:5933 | 1.26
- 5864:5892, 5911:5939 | 1.09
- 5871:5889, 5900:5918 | 1.04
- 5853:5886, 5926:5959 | 1.02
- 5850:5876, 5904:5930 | 1.00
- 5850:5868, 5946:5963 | 1.00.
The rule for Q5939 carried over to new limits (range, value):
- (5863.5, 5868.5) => 22.6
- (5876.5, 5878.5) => 23.7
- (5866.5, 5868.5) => 24.5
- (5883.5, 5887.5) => 18.9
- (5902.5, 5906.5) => 22.3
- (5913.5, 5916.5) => 22.1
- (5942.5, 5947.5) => 22.1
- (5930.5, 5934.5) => 22.9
